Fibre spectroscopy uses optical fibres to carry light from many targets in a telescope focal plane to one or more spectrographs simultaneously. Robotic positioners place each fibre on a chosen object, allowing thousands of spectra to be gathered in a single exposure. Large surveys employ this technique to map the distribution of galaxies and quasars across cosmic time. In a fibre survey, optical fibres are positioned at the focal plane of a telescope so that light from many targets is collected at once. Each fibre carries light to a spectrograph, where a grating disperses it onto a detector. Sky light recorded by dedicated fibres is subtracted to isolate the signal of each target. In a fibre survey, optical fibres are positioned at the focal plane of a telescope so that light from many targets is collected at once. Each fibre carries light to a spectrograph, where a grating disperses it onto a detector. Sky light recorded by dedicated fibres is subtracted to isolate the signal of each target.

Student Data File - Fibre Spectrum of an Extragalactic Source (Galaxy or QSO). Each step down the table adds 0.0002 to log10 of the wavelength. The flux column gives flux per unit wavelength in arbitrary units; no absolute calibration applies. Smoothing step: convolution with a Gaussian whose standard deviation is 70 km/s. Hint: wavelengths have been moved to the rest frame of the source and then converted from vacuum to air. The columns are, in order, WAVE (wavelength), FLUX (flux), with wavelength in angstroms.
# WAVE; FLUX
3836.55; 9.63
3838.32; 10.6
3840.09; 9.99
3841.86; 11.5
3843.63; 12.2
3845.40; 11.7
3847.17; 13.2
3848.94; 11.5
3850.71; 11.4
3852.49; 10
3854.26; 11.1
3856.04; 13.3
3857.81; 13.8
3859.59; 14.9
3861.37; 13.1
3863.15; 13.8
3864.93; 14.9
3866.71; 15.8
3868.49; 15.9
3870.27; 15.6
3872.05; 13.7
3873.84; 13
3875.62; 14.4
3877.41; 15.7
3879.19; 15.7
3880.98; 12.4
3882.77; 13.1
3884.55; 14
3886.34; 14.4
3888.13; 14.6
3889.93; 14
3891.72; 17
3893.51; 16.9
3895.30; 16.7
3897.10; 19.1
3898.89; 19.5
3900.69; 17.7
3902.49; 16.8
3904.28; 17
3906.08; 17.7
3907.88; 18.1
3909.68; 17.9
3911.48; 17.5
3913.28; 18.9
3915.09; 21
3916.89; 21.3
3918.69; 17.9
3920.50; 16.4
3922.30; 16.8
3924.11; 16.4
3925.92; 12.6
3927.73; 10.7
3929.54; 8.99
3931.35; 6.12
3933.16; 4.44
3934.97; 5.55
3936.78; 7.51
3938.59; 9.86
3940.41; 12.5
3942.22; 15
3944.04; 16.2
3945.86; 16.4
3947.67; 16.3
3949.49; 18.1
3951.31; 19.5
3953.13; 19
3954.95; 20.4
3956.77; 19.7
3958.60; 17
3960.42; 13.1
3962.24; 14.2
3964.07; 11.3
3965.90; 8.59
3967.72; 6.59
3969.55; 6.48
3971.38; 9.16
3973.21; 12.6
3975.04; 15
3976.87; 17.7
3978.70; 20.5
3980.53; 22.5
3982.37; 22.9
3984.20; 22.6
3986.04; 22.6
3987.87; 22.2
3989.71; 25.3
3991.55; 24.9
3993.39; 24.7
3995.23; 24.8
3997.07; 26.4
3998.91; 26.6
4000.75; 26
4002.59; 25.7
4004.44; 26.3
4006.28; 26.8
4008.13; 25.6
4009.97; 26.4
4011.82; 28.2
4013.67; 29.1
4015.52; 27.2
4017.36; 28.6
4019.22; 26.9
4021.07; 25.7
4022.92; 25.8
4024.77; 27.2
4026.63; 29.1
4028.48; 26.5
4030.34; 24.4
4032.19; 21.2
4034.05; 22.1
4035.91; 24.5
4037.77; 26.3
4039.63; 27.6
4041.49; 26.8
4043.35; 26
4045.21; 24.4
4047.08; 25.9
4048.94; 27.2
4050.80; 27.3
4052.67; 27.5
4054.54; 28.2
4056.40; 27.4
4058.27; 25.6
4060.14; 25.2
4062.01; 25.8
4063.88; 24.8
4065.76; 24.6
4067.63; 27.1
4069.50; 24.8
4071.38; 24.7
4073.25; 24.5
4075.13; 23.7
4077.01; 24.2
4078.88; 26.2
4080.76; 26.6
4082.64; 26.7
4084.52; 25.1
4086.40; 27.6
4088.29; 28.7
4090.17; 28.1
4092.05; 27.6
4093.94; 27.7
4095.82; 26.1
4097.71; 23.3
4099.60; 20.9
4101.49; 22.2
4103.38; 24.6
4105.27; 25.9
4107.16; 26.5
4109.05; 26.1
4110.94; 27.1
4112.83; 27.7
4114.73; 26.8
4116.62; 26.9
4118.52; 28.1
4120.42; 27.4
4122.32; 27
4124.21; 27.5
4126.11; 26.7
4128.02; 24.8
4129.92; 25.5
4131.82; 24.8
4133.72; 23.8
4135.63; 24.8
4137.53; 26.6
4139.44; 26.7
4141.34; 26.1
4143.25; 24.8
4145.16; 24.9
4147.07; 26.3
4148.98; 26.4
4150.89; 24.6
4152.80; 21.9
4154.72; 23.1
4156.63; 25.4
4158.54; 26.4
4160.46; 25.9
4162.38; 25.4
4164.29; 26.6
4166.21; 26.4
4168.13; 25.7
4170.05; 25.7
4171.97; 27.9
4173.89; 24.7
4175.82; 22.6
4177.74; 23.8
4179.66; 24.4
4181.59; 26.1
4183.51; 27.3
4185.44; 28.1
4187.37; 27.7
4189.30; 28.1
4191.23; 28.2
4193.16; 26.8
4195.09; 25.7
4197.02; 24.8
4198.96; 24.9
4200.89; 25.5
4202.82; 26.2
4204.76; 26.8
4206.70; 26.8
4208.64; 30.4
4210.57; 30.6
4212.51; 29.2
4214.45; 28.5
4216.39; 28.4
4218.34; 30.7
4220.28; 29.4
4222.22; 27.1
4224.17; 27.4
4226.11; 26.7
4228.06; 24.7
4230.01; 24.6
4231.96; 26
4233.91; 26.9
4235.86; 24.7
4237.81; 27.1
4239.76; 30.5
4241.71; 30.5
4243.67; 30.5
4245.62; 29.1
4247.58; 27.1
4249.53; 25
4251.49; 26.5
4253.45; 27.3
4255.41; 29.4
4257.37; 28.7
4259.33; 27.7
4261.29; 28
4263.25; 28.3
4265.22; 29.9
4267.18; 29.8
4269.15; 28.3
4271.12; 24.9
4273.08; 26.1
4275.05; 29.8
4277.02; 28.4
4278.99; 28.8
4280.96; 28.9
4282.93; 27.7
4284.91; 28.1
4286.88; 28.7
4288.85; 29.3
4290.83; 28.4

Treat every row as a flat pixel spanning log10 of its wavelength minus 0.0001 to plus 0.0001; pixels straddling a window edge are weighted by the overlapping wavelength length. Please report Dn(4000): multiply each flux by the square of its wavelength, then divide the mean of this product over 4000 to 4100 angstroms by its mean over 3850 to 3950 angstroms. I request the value 1.92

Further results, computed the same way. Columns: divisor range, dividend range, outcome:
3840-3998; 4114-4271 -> 1.97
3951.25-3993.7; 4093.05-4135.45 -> 1.60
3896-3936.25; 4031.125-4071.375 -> 1.80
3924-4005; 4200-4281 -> 1.91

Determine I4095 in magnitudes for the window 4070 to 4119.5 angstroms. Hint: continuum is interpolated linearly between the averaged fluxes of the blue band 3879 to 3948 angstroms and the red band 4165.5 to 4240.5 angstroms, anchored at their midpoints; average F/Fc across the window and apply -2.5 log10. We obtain -0.16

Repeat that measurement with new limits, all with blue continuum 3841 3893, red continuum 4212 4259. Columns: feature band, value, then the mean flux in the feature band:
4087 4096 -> -0.24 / 27.8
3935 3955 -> 0.13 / 14.9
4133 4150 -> -0.06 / 25.6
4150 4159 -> 0.02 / 24.2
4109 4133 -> -0.14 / 26.6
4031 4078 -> -0.22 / 25.5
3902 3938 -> 0.08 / 14.4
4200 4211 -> -0.04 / 27.6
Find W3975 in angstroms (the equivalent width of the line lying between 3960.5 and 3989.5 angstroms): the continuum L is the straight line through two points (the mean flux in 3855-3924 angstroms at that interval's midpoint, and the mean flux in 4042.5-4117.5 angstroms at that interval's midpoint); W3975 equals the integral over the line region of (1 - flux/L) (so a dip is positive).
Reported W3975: 6.7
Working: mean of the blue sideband 16.1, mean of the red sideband 25.9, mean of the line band 15.8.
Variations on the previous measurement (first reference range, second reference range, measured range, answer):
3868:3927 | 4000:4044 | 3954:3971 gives 6.71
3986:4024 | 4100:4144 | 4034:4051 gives 0.07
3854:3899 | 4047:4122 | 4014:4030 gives -3.11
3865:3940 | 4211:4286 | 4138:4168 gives -1.37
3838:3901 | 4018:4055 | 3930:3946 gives 7.56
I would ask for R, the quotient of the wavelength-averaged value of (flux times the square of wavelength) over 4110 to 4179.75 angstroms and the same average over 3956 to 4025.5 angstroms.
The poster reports 1.3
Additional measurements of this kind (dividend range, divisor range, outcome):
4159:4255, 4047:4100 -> 1.11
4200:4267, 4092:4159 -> 1.15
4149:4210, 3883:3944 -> 2.00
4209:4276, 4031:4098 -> 1.18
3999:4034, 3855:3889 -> 1.98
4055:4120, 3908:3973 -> 1.99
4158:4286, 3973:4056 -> 1.20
